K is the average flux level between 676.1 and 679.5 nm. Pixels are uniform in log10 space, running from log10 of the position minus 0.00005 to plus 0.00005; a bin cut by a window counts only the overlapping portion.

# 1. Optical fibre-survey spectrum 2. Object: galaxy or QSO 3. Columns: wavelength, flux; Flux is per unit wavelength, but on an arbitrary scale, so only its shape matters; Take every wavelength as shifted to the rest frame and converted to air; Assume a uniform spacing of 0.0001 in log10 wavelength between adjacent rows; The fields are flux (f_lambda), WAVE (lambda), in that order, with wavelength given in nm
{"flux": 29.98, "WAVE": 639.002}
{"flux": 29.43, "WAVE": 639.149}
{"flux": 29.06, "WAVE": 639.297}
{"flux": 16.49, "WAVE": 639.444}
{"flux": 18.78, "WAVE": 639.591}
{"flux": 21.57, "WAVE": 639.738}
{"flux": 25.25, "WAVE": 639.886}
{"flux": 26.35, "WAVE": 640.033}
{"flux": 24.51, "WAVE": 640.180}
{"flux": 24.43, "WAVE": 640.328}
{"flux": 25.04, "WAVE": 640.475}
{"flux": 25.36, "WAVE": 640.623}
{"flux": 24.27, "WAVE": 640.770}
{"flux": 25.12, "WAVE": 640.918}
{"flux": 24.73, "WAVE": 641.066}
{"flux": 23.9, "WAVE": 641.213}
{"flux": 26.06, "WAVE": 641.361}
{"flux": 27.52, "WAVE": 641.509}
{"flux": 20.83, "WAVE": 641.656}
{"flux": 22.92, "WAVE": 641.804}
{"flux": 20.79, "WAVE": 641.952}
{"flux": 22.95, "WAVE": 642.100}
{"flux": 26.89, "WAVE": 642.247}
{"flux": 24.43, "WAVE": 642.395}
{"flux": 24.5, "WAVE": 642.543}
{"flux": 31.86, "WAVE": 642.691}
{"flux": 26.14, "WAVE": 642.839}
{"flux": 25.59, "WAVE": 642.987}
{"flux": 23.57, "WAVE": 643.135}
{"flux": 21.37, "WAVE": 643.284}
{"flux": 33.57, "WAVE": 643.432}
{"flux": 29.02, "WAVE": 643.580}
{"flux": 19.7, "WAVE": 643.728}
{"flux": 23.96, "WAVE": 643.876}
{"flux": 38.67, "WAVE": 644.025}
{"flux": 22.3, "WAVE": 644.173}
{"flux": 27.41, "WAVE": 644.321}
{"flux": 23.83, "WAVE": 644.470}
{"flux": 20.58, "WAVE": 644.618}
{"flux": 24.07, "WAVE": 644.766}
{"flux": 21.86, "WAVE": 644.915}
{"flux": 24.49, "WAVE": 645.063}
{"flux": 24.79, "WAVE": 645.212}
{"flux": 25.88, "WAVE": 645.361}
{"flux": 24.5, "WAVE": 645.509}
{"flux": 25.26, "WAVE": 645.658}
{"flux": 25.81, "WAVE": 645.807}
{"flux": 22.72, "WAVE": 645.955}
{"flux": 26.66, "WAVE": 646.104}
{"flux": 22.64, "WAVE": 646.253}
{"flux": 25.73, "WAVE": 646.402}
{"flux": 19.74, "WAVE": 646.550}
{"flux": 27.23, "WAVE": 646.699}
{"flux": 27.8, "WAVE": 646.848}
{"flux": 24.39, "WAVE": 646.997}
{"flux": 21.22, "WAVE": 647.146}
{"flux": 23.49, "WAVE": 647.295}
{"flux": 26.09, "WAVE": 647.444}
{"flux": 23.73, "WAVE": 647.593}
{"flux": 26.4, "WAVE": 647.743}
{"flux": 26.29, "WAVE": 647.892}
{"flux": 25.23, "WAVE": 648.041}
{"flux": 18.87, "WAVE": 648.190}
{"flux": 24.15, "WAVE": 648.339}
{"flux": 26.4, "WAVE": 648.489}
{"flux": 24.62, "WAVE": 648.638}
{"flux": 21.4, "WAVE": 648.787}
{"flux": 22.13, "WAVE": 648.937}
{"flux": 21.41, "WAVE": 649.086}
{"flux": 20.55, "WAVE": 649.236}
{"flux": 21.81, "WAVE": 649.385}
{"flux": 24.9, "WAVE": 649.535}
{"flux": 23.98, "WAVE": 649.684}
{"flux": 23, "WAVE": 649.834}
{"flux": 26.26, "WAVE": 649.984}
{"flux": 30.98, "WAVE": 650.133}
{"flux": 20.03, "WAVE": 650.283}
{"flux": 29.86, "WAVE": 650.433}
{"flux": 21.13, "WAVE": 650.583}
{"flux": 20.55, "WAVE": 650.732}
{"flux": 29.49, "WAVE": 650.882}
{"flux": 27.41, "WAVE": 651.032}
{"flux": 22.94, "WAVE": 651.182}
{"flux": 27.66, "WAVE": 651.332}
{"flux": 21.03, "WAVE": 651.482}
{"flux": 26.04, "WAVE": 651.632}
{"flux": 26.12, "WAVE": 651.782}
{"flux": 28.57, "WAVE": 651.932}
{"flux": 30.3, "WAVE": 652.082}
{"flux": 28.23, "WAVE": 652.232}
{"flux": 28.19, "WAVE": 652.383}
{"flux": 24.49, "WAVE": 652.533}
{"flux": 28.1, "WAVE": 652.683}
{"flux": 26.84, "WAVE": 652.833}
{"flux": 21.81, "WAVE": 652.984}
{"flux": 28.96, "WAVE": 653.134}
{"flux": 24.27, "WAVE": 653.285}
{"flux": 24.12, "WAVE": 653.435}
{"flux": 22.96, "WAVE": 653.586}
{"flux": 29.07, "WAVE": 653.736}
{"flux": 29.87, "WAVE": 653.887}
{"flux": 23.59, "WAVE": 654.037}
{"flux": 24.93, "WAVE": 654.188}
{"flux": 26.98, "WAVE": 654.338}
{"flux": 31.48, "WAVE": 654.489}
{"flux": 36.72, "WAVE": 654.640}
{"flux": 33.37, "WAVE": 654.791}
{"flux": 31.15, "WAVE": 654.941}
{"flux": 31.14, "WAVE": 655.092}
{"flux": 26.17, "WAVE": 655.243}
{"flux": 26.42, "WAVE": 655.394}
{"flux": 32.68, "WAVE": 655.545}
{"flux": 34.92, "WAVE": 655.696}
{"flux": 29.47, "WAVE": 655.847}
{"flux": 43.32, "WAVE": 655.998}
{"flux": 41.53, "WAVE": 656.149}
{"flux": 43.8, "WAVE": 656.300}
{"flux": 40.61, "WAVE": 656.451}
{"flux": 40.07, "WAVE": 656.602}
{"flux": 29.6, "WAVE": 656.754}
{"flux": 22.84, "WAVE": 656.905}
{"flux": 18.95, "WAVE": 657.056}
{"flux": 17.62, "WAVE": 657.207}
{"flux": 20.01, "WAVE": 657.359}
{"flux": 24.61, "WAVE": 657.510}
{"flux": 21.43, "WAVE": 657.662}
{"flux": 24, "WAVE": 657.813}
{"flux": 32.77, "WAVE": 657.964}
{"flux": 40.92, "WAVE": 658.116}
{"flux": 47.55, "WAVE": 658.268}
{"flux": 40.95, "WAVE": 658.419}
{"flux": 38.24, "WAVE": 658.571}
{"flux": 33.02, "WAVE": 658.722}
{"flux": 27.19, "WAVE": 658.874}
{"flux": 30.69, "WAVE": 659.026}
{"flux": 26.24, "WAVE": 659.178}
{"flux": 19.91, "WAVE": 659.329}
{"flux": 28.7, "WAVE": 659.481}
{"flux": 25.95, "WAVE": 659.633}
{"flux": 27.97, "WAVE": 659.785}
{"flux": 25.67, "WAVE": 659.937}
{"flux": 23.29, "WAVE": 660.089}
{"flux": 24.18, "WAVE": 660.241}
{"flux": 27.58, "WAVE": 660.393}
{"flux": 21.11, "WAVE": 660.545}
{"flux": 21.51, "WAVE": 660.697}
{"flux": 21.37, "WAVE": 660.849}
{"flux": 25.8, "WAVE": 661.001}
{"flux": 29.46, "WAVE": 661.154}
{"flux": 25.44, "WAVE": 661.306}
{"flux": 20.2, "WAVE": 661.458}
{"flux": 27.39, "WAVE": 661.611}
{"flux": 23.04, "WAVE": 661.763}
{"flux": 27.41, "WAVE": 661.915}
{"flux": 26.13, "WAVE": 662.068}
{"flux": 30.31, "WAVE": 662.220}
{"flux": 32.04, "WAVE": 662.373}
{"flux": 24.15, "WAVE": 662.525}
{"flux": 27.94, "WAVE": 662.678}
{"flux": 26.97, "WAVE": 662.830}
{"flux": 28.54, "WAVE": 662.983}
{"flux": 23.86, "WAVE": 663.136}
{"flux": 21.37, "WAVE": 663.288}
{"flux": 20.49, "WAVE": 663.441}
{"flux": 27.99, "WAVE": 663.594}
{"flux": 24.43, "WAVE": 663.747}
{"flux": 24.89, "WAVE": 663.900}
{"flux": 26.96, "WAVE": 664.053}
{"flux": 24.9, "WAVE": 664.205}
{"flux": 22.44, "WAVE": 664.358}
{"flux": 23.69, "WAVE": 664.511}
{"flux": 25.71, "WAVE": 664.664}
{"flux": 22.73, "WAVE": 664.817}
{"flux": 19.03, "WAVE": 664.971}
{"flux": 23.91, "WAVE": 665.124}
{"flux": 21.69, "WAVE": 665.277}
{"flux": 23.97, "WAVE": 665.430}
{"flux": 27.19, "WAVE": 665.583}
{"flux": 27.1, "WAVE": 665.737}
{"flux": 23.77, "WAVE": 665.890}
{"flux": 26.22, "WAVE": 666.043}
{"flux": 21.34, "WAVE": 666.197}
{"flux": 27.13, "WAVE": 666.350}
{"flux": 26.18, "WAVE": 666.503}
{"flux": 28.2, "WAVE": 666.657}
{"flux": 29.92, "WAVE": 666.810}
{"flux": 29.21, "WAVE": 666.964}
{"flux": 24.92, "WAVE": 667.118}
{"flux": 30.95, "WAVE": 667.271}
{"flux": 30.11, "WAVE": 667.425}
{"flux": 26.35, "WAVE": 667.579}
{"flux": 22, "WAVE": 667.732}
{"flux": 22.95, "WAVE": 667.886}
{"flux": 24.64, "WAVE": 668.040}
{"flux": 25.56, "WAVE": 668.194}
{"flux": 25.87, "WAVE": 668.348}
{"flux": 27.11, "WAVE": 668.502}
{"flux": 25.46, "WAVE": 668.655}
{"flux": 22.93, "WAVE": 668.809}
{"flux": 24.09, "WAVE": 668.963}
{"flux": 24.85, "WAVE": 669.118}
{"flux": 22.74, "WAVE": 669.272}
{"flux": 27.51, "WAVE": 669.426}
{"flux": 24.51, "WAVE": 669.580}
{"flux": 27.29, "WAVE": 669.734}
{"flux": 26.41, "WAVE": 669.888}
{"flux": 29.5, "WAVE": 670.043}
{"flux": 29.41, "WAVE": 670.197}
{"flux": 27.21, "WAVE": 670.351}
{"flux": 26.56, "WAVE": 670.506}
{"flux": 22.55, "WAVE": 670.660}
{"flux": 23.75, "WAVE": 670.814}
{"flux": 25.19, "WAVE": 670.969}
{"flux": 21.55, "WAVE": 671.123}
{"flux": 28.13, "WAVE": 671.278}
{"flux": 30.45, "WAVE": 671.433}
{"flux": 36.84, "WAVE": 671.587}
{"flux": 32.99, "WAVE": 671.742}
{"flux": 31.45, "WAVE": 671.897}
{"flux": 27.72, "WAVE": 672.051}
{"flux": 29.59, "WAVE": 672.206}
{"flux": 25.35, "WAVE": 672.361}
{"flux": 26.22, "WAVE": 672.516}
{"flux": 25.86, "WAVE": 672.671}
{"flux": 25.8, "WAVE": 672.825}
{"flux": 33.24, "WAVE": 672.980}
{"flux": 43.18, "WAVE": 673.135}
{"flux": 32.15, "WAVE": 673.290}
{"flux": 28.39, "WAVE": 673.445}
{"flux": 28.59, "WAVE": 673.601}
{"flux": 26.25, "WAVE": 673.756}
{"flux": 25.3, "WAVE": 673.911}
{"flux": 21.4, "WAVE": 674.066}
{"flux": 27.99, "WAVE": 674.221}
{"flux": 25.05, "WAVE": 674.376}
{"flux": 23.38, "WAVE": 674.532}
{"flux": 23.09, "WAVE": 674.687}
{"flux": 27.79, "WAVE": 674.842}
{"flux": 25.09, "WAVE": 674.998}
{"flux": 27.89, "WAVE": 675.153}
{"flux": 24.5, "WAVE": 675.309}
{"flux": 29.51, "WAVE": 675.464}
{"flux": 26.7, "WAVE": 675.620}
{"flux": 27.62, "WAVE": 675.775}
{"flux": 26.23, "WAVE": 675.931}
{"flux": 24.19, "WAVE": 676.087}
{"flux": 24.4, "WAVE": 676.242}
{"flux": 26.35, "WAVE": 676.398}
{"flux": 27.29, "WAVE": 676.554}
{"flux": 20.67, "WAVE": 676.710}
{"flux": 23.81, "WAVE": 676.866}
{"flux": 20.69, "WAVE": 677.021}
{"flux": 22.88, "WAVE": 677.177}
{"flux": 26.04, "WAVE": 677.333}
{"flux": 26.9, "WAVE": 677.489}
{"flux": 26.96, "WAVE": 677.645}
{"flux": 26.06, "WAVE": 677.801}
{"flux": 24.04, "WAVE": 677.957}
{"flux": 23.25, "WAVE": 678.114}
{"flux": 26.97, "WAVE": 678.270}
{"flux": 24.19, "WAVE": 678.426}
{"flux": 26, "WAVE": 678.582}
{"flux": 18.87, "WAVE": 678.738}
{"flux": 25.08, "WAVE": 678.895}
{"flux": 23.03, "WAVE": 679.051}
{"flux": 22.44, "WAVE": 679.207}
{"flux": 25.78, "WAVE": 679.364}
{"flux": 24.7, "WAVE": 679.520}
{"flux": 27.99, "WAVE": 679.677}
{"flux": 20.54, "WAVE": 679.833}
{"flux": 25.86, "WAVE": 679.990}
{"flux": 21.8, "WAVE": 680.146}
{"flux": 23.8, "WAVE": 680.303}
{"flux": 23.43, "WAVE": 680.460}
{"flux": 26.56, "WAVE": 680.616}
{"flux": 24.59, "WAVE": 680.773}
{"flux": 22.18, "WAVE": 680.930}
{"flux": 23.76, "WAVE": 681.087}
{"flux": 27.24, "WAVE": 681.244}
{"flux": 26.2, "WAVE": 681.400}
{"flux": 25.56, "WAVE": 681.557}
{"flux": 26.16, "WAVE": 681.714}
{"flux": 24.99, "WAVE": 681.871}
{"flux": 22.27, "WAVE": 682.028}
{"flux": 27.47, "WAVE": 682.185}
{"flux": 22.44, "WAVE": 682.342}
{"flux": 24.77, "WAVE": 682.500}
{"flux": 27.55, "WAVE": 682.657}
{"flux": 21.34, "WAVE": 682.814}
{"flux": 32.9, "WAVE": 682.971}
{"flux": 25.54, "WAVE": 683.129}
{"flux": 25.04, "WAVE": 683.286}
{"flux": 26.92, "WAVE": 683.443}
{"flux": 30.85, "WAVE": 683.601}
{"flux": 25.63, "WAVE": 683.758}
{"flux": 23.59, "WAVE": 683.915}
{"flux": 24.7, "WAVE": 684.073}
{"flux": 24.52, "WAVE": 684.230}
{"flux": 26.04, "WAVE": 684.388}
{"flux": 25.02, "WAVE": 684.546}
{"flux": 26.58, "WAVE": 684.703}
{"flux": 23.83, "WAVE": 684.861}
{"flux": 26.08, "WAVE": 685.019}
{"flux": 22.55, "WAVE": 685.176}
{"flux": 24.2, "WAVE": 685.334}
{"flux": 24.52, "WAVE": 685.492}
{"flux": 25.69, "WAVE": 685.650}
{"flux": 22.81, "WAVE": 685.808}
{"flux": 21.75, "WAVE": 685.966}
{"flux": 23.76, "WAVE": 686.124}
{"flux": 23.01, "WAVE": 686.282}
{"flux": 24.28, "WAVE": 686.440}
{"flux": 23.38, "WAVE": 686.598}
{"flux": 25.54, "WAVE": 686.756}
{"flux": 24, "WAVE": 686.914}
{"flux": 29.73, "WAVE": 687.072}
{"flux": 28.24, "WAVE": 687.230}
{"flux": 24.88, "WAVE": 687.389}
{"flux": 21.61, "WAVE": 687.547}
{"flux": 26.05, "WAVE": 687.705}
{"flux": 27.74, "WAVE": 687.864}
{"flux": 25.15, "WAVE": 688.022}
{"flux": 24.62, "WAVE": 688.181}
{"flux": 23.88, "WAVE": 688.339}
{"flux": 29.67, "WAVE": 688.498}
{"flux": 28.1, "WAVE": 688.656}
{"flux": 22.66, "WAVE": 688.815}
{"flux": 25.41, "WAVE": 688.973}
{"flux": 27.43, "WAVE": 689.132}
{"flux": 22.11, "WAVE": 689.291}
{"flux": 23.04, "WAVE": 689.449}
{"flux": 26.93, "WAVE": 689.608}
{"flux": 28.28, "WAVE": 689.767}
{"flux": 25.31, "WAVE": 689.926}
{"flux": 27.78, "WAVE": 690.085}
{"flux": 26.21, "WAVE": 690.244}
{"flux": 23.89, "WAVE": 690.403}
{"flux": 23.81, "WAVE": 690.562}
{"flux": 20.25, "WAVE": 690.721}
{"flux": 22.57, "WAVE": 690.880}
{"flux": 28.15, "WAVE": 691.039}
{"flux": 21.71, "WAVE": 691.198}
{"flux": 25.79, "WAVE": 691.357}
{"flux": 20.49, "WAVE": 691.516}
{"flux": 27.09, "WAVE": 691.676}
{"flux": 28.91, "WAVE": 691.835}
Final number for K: 24.4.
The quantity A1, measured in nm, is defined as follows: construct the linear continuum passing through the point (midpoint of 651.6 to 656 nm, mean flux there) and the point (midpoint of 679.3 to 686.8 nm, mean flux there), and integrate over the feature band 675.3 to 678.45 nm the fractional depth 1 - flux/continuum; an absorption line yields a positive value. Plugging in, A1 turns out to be 0.052 nm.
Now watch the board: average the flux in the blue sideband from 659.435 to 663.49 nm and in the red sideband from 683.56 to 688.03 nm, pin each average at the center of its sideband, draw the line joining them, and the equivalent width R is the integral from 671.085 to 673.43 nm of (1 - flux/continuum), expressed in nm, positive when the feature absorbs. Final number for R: -0.45 nm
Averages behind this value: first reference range 25.5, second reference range 25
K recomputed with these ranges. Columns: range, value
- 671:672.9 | 28.4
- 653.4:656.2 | 30.5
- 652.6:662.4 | 28.7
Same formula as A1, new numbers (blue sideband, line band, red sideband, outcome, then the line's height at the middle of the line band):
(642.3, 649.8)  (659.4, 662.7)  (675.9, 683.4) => -0.138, 24.7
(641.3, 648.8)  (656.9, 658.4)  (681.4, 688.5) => -0.170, 25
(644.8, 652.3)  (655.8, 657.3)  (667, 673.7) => -0.413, 25.6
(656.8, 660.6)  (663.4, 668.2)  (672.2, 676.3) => 0.390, 27.5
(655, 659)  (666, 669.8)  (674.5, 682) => 0.318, 28.3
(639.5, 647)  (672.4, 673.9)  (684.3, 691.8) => -0.285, 24.9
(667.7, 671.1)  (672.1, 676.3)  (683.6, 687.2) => -0.340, 25.2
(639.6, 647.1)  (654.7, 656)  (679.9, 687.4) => -0.341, 25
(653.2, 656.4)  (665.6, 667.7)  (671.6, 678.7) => 0.113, 28.5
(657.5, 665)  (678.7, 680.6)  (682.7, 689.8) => 0.141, 25.7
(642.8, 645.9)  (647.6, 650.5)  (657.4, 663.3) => 0.211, 26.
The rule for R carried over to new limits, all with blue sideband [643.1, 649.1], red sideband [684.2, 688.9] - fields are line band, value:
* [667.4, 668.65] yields -0.027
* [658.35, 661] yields -0.259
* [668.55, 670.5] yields -0.092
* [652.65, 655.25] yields -0.336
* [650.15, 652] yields -0.041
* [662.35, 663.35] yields -0.056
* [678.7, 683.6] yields 0.014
